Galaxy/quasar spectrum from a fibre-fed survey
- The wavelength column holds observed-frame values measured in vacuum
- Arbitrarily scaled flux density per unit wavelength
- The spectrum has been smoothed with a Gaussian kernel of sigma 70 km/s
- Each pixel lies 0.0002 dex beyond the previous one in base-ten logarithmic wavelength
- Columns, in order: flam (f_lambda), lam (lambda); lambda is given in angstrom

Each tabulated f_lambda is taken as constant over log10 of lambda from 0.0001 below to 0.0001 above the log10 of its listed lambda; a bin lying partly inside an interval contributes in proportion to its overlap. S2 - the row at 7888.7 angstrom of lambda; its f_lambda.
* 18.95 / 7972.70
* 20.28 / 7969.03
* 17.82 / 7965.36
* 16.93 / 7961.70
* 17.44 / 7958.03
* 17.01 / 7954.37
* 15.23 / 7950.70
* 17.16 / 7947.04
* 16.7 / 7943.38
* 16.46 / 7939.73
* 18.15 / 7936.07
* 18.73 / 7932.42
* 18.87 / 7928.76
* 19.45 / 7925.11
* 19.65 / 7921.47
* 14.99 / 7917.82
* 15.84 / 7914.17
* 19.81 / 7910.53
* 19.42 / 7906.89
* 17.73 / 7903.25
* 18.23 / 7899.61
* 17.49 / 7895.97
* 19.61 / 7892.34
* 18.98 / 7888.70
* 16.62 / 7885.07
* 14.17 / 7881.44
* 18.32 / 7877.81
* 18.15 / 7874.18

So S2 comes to 18.98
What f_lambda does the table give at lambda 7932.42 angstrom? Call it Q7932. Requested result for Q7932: 18.73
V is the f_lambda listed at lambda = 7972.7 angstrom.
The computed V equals 18.95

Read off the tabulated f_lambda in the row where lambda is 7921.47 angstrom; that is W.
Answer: 19.65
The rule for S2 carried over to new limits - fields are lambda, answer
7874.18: 18.15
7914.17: 15.84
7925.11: 19.45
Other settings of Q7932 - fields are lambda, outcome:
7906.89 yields 19.42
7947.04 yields 17.16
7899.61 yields 18.23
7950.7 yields 15.23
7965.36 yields 17.82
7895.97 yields 17.49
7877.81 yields 18.32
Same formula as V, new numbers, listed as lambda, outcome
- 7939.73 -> 16.46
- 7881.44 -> 14.17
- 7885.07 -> 16.62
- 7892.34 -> 19.61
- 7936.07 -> 18.15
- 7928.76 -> 18.87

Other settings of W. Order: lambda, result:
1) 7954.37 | 17.01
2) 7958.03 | 17.44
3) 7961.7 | 16.93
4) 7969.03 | 20.28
